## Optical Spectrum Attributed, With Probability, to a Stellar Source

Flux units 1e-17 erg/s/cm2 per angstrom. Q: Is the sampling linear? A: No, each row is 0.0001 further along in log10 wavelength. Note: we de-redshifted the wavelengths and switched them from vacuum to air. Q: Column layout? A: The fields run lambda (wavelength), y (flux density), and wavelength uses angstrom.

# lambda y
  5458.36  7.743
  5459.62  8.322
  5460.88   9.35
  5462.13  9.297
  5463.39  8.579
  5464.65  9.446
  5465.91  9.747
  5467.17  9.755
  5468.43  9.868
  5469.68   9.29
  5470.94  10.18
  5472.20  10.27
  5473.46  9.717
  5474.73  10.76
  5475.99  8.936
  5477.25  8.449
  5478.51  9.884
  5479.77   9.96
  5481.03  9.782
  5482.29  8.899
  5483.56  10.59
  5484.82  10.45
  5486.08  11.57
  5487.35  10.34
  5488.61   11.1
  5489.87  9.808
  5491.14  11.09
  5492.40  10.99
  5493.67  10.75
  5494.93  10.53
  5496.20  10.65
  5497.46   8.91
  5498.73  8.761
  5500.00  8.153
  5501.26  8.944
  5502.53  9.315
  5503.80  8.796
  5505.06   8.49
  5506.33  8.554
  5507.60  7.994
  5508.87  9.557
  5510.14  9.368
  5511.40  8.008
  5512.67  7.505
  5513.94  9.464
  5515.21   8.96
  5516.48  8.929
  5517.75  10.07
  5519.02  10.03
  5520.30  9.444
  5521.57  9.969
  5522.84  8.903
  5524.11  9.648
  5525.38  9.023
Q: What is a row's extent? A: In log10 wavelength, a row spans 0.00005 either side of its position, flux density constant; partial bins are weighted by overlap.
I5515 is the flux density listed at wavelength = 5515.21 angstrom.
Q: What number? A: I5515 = 8.96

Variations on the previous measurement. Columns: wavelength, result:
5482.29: 8.899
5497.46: 8.91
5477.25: 8.449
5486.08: 11.57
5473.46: 9.717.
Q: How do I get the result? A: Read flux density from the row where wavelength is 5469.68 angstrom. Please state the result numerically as 9.29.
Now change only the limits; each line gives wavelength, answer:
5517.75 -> 10.07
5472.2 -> 10.27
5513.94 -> 9.464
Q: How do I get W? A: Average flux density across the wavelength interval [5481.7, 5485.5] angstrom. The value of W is 10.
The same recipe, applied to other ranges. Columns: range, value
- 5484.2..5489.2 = 10.9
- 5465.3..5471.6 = 9.78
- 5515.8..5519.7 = 9.65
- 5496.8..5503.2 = 8.82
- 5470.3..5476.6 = 9.96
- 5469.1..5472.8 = 9.92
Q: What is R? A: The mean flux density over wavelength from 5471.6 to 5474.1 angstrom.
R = 9.95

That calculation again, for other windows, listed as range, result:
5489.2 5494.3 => 10.7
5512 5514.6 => 8.48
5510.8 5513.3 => 7.75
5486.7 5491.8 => 10.6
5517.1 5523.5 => 9.68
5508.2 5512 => 8.99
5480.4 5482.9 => 9.36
